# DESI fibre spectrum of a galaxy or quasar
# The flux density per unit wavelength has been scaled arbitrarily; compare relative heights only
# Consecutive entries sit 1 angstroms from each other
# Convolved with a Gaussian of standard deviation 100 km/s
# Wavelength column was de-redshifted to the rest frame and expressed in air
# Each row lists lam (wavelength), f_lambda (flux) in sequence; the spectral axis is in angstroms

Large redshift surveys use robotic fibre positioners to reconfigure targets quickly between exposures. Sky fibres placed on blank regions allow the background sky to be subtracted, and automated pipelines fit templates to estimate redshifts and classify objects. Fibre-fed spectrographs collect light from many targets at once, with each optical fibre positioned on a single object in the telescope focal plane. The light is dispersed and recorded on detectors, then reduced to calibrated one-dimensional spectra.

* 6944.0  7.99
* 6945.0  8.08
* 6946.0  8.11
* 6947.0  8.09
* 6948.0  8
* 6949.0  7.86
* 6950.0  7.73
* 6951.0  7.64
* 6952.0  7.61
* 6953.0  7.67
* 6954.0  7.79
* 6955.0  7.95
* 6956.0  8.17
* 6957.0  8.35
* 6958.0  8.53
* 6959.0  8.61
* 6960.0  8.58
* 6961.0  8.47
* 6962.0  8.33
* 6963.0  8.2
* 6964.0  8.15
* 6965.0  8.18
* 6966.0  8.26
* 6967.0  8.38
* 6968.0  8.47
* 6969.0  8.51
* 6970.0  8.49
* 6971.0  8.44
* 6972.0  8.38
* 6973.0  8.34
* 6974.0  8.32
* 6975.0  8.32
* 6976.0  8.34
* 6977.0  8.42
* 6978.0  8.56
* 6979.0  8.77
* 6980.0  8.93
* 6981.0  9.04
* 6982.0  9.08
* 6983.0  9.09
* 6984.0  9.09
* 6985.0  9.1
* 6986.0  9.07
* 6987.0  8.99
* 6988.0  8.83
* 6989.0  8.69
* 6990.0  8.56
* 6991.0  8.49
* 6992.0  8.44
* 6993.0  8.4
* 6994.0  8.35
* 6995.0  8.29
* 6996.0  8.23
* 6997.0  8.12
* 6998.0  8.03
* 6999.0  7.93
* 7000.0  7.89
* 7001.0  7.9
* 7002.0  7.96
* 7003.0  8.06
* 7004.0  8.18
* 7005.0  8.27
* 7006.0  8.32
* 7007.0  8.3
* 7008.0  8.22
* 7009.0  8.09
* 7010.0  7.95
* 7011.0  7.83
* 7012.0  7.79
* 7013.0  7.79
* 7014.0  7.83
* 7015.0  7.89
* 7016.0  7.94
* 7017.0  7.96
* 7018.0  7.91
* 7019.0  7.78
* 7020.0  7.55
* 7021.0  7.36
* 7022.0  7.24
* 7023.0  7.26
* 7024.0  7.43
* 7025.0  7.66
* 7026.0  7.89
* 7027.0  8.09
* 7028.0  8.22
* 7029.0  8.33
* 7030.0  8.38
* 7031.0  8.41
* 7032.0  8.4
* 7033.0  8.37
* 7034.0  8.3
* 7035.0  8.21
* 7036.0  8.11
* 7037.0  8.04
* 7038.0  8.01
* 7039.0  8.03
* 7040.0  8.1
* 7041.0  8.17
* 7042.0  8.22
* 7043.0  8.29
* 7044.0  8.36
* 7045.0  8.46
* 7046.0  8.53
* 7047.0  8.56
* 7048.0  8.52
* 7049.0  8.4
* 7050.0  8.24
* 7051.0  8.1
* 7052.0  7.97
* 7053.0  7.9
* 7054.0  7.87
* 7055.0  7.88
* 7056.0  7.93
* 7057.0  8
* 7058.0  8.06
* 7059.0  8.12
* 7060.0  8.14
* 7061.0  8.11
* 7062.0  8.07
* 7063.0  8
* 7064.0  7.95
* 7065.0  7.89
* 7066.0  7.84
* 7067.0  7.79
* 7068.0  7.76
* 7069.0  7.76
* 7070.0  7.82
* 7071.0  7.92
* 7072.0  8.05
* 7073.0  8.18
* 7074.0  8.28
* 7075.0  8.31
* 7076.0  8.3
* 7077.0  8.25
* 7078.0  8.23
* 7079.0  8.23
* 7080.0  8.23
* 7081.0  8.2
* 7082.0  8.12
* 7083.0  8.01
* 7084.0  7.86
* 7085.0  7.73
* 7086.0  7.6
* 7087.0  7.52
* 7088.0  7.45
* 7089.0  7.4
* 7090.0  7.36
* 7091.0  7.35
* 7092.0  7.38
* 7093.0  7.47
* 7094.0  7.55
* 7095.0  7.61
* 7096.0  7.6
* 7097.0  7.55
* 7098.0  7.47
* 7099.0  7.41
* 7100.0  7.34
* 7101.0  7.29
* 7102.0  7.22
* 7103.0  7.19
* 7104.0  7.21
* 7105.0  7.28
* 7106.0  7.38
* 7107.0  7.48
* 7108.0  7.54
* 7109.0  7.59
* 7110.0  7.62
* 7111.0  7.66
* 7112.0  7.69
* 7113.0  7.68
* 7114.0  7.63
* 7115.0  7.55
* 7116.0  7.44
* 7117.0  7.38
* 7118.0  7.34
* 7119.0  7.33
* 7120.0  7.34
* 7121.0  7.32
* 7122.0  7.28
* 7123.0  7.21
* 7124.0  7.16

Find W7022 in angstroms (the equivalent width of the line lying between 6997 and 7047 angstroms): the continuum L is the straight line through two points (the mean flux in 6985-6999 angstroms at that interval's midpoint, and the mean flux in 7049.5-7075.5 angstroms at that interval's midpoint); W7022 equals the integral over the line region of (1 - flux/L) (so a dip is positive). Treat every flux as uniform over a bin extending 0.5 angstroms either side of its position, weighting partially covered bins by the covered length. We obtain 1.52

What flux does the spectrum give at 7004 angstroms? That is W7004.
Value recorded 8.18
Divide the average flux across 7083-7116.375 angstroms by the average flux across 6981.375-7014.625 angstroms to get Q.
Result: 0.90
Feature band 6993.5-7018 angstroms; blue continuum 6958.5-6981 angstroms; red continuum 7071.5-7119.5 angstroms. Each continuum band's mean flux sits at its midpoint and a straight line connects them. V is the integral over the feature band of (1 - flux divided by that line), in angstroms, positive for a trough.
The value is 0.5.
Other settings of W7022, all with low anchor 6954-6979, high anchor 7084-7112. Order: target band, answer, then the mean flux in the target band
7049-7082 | -1.56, 8.05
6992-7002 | 0.02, 8.13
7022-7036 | -0.19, 8.04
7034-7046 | -0.52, 8.2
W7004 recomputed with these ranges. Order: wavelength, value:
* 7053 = 7.9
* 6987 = 8.99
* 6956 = 8.17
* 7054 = 7.87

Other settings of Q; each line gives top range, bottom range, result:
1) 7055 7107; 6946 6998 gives 0.93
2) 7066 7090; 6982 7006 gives 0.94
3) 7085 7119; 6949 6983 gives 0.90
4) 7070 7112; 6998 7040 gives 0.96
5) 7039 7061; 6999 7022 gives 1.03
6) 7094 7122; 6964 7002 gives 0.88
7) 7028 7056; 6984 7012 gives 0.99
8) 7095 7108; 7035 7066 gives 0.91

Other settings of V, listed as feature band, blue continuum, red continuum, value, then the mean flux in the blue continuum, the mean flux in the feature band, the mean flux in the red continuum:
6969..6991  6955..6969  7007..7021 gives -1.37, 8.35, 8.7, 7.88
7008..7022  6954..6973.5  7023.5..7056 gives 0.70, 8.34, 7.81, 8.17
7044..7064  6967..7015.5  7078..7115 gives -0.61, 8.38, 8.15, 7.59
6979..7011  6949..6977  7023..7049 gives -0.91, 8.23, 8.44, 8.19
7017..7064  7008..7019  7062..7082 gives -0.51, 7.91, 8.06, 8.05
